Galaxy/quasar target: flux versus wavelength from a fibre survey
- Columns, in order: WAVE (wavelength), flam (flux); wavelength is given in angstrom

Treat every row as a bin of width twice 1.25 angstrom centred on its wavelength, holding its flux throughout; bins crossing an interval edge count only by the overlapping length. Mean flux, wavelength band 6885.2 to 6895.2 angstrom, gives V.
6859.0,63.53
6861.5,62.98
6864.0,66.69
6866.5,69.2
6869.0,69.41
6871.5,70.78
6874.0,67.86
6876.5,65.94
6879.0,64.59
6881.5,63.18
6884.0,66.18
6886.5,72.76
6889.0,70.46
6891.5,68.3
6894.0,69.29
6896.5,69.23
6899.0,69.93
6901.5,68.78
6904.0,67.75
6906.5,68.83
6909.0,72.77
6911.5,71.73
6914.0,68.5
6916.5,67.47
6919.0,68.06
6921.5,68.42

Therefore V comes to 70.2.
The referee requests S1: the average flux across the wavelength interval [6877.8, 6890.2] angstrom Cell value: 67.4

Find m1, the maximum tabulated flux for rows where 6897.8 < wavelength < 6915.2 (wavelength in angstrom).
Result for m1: 72.77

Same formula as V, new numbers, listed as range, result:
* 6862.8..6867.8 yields 68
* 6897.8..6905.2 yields 68.8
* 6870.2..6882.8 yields 66.5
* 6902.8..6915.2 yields 69.9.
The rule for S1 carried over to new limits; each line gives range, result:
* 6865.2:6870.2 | 69.3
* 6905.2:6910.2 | 70.7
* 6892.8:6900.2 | 69.5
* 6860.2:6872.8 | 67.8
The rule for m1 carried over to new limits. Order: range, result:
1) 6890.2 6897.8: 69.29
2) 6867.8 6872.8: 70.78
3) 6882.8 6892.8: 72.76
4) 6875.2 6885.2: 66.18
